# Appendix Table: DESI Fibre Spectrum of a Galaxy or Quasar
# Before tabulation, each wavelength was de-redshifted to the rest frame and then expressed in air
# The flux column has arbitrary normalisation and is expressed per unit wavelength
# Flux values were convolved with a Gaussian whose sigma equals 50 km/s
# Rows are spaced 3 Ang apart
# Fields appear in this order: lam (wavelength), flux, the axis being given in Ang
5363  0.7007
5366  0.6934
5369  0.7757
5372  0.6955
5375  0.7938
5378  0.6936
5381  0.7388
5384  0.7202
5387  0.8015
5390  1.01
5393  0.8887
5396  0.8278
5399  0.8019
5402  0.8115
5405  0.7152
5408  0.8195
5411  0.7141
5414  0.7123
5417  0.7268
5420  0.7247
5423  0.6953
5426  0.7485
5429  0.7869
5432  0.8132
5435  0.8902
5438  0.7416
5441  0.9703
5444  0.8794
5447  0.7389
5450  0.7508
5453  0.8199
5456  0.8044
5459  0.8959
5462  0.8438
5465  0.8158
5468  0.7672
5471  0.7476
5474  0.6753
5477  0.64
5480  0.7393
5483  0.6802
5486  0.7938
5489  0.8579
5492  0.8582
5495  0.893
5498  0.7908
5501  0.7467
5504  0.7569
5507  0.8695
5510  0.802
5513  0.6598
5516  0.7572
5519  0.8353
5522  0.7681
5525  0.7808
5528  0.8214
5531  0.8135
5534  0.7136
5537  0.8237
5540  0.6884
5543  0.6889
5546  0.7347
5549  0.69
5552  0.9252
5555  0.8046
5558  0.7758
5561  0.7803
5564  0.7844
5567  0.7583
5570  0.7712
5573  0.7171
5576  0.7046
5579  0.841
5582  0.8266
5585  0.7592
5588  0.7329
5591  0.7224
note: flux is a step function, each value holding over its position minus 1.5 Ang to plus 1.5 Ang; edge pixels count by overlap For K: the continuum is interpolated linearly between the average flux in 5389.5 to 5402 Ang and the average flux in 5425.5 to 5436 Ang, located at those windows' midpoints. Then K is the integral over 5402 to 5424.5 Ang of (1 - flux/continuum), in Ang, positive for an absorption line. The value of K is 2.8 Ang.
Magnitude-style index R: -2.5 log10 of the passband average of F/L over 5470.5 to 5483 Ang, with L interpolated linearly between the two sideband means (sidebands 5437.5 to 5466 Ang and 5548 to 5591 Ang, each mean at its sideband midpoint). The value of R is 0.18 mag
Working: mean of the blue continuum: 0.829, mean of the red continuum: 0.776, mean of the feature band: 0.694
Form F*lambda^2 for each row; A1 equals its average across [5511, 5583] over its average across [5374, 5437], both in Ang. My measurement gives 1.04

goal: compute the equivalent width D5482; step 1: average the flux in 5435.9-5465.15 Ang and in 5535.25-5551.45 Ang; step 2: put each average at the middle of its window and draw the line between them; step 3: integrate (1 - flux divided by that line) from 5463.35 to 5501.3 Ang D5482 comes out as 1.2 Ang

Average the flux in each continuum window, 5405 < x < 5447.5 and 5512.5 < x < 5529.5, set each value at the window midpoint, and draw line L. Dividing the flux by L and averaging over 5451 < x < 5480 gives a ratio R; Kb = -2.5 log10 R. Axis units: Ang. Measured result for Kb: 0.00 mag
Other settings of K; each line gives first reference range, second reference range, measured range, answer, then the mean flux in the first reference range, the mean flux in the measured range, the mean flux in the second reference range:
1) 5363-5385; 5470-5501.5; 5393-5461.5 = -4.28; 0.728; 0.793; 0.767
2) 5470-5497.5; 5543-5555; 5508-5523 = 0.04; 0.766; 0.768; 0.774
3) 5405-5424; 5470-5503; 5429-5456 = -2.80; 0.732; 0.822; 0.766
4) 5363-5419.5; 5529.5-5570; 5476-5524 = -0.65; 0.772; 0.78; 0.768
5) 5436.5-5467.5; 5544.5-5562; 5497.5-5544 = 1.61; 0.824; 0.77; 0.785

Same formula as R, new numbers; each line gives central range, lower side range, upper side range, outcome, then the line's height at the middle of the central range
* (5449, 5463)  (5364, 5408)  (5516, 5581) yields -0.06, 0.779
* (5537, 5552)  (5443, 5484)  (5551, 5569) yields 0.09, 0.796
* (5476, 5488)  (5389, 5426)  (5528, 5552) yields 0.06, 0.766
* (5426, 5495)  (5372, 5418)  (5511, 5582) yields -0.03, 0.777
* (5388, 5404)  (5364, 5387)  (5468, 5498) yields -0.16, 0.74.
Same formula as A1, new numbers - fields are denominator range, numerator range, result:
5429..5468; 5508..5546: 0.95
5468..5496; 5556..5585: 1.05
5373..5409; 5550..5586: 1.05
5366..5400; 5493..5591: 1.04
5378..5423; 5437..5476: 1.05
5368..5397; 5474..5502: 1.01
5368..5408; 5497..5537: 1.03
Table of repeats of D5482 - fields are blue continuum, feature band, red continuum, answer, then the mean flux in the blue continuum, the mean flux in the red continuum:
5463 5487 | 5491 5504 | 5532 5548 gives -1.4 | 0.733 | 0.731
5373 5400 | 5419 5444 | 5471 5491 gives -1.0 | 0.807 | 0.735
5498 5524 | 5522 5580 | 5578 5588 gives 1.3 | 0.776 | 0.796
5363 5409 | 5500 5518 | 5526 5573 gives 0.1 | 0.783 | 0.77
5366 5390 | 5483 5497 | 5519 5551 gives -1.3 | 0.759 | 0.759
